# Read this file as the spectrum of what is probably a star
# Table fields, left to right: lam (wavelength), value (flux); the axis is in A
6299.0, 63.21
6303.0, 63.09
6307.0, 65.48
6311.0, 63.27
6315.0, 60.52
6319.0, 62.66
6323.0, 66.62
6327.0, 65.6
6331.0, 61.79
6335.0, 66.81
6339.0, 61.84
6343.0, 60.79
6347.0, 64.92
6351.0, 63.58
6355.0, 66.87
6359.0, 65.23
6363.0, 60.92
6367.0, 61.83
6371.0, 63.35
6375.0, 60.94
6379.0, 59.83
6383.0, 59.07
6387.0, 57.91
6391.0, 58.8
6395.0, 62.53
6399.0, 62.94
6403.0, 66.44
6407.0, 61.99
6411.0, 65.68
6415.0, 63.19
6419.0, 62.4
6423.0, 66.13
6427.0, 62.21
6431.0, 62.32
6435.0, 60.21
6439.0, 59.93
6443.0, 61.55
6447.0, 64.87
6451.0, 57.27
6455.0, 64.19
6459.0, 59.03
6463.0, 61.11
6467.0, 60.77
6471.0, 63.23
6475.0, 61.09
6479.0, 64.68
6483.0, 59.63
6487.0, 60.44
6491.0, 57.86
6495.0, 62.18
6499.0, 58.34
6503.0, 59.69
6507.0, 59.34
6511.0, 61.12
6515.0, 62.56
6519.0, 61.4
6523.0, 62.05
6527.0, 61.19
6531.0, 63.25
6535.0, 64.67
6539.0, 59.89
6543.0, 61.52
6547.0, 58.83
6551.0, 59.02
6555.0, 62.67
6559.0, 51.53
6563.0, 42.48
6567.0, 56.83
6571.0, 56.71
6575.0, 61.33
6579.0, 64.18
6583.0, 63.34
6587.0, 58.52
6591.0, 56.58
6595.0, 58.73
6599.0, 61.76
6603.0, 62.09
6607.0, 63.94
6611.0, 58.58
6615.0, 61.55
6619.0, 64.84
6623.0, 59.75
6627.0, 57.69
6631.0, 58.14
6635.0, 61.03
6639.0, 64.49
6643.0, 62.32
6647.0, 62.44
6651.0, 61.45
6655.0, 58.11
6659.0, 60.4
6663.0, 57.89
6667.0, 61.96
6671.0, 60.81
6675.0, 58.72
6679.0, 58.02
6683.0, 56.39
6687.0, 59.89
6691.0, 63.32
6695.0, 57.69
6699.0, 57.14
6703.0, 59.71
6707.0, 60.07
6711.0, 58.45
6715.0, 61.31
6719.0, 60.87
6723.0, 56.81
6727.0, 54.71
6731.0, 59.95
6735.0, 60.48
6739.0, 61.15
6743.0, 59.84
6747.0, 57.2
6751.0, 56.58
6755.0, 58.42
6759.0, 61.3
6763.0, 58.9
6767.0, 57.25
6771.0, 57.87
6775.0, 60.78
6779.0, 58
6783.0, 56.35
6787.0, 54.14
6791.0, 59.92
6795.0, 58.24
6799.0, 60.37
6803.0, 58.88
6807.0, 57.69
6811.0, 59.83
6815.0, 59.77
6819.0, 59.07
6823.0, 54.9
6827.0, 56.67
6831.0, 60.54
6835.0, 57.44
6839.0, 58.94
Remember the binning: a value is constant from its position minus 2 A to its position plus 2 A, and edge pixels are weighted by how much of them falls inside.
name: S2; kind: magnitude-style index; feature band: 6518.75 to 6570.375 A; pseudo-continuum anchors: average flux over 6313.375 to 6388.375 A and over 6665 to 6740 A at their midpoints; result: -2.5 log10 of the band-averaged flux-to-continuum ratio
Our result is 0.04 mag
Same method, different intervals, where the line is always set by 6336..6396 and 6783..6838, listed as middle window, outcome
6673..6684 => 0.03 mag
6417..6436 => -0.02 mag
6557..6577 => 0.12 mag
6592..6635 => -0.01 mag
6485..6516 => 0.01 mag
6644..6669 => -0.02 mag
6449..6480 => 0.00 mag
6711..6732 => 0.01 mag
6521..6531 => -0.02 mag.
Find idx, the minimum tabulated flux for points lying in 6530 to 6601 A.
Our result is 42.48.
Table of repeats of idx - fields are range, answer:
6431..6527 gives 57.27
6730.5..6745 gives 59.84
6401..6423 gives 61.99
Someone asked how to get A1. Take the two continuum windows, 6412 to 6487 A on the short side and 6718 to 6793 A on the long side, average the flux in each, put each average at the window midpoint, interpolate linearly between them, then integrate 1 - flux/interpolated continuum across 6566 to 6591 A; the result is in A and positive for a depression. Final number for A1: 0.2 A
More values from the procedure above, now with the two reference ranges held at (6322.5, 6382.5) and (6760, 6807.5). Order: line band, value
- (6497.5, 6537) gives -0.1 A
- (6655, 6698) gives 0.1 A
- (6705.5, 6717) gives -0.2 A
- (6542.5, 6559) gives 0.4 A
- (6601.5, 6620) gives -0.6 A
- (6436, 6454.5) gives 0.3 A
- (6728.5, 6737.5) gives -0.2 A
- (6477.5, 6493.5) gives 0.3 A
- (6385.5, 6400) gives 0.5 A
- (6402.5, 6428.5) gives -0.6 A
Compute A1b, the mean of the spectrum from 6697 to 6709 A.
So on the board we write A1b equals 59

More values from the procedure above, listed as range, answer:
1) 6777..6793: 57.1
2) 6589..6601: 59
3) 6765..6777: 58.6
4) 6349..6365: 64.2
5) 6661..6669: 59.9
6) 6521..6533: 62.2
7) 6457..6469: 60.3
